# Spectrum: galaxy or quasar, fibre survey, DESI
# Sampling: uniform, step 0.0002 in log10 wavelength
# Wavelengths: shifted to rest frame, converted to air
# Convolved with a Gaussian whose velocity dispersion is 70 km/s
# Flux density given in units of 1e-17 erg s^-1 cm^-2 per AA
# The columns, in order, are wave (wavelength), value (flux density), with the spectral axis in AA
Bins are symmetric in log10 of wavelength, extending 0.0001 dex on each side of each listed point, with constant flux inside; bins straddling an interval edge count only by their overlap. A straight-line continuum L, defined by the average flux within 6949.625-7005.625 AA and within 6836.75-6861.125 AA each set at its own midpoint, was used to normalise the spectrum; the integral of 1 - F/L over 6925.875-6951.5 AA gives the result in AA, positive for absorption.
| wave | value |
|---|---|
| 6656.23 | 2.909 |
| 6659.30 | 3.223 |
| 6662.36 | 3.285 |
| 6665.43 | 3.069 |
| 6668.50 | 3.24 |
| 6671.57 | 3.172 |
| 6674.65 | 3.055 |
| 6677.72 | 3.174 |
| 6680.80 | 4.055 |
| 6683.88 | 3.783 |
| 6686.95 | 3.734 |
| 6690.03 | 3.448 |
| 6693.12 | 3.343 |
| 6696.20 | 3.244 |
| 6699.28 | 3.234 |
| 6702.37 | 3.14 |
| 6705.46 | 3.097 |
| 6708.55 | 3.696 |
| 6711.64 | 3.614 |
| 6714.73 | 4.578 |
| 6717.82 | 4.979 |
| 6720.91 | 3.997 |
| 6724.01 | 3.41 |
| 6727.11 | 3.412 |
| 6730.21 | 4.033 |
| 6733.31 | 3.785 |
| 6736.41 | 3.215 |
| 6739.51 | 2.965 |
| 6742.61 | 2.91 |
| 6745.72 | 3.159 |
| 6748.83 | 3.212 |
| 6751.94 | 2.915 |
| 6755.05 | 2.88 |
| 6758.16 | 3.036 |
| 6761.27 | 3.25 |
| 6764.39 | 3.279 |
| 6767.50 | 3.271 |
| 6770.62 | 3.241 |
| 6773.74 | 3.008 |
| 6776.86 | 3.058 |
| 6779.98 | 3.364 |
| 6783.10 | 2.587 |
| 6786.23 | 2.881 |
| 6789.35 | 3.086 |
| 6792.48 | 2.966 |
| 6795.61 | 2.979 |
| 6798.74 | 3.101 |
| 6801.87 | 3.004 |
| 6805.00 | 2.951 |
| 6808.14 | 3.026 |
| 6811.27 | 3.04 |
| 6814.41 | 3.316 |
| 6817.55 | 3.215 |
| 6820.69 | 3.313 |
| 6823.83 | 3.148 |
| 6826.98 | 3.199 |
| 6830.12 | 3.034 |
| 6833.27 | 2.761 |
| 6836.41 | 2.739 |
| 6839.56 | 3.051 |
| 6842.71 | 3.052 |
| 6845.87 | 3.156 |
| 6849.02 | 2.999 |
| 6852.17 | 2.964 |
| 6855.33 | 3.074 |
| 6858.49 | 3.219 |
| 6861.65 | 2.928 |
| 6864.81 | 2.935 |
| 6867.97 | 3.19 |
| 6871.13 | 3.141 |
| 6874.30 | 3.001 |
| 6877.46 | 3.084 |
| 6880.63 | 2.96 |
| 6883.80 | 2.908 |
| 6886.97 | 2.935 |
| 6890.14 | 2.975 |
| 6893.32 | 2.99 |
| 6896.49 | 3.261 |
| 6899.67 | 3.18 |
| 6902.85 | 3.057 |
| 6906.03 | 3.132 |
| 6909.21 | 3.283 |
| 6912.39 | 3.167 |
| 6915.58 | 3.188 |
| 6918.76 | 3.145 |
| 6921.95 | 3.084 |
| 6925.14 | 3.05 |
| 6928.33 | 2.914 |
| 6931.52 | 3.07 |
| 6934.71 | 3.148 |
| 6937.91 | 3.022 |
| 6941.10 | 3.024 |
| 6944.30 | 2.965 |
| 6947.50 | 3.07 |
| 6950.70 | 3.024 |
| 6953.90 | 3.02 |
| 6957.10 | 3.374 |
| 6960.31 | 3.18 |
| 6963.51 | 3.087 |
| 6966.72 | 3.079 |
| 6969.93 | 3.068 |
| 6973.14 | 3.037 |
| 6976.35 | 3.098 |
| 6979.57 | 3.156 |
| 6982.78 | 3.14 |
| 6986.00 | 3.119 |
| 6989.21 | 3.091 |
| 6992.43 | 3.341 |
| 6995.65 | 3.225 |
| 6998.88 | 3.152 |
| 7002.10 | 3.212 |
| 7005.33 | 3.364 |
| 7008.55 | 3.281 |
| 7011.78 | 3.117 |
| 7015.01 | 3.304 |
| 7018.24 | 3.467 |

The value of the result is 0.7 AA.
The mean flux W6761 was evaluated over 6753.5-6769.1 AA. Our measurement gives 3.14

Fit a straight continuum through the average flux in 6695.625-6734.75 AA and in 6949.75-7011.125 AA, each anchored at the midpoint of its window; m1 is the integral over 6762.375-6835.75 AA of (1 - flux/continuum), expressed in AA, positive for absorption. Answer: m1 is 9.68 AA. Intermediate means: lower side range 3.72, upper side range 3.16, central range 3.08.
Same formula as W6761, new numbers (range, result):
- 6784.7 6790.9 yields 2.99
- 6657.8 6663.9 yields 3.26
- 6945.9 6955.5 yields 3.04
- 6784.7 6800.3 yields 3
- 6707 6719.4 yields 4.22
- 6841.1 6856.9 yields 3.05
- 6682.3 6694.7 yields 3.58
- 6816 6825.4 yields 3.23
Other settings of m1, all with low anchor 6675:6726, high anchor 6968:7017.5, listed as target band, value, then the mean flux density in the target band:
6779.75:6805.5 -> 3.9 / 2.97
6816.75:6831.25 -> 1.1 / 3.18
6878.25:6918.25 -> 2.9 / 3.09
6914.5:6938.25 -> 1.5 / 3.08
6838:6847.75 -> 1.0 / 3.08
